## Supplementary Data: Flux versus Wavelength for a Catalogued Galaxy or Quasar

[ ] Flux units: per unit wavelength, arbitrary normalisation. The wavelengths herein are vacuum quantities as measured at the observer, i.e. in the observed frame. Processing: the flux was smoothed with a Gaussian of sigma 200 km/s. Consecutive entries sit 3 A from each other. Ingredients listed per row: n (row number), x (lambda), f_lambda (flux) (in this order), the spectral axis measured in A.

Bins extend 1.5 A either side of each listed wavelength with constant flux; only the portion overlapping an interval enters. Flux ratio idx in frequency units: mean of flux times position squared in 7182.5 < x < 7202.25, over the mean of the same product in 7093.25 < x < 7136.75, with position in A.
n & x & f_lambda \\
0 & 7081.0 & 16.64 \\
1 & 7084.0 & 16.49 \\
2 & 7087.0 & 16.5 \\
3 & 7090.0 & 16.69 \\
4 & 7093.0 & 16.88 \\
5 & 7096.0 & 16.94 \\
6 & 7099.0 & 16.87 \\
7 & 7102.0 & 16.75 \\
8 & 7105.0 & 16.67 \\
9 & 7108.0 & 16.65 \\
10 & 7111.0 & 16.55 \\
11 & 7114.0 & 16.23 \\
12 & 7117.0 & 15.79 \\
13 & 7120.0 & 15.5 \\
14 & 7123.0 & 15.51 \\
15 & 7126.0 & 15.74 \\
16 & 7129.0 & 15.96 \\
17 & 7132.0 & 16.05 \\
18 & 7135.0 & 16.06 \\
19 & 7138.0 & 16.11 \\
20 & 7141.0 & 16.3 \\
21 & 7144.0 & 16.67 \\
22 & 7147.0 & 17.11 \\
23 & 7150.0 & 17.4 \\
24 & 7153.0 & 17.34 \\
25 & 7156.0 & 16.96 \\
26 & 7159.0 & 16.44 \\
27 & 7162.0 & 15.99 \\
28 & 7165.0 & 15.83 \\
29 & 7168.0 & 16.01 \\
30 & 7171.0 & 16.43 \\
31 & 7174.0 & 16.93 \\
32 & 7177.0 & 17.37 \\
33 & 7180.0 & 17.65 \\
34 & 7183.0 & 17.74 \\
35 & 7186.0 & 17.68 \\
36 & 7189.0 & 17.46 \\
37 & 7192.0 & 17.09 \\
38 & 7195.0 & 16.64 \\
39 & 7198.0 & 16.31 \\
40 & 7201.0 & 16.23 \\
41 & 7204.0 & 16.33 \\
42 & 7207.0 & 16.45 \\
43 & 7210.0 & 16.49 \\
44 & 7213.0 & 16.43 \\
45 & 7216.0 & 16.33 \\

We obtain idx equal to 1.1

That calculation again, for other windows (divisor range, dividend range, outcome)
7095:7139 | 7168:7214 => 1.06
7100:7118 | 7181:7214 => 1.05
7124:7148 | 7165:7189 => 1.06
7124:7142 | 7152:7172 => 1.03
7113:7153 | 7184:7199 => 1.07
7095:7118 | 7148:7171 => 1.02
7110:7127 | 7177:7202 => 1.10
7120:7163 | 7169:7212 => 1.05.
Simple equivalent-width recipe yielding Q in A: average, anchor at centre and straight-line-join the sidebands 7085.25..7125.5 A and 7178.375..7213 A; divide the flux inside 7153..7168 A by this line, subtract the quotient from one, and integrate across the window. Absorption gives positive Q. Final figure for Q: 0.3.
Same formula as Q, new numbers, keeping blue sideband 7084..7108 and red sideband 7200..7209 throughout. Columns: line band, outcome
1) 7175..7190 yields -1.04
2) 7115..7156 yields 0.73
